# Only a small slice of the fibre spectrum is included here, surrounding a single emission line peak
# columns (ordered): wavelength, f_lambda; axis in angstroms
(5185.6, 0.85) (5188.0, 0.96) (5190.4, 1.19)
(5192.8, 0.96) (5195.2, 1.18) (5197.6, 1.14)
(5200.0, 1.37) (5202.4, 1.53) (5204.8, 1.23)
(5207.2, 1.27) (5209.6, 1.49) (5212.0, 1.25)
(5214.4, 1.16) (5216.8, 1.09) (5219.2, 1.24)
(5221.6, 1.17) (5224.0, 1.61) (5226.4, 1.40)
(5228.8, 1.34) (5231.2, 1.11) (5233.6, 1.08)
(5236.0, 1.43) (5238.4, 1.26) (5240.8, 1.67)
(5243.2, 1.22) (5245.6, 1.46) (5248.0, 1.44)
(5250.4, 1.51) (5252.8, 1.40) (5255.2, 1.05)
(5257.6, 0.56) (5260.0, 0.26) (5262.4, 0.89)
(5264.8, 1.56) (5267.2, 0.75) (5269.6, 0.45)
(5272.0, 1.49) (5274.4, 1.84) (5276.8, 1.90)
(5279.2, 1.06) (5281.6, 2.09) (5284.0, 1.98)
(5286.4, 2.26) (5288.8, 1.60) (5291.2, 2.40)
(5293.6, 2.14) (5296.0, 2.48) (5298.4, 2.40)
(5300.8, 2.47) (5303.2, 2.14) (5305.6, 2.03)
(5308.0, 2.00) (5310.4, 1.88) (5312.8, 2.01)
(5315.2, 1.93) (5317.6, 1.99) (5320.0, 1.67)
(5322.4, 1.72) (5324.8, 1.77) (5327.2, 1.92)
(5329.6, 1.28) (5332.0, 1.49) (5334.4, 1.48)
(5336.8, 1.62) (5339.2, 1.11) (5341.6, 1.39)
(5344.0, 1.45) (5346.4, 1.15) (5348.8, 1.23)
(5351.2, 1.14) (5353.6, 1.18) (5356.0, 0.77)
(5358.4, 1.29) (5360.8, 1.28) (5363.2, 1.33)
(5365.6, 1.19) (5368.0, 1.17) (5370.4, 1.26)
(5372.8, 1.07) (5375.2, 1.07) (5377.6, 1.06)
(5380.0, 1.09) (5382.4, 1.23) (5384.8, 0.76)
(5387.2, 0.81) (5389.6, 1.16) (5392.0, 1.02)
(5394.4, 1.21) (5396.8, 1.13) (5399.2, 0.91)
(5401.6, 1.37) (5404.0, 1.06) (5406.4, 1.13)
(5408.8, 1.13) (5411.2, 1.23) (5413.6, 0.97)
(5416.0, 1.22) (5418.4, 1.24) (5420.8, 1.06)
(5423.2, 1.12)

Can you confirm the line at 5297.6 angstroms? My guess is C IV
